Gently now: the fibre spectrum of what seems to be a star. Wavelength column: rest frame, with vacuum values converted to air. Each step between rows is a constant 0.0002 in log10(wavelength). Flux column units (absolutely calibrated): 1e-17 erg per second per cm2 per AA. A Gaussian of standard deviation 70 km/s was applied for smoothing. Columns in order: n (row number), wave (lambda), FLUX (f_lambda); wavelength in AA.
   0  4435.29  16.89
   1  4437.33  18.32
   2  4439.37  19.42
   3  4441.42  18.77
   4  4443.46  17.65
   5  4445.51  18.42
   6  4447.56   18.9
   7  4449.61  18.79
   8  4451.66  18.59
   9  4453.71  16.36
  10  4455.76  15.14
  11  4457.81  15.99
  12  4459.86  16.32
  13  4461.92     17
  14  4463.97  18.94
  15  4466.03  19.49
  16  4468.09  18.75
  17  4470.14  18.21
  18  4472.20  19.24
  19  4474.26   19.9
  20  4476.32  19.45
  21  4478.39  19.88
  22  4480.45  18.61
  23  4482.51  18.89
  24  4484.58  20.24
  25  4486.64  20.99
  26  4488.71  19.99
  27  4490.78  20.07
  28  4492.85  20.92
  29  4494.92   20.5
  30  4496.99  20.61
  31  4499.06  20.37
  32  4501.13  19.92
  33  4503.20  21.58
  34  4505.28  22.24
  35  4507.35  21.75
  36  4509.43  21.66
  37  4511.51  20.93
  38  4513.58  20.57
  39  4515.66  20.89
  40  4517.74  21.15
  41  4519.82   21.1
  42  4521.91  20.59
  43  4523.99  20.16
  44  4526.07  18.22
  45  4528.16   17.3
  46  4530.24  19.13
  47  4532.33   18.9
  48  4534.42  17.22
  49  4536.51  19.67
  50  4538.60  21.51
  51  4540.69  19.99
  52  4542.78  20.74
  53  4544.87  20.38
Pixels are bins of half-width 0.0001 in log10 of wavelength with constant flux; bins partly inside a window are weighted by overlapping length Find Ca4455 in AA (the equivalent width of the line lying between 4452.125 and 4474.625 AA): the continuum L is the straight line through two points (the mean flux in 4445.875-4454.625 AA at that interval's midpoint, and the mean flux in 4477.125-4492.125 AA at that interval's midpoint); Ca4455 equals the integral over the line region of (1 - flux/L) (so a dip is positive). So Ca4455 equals 1.3 AA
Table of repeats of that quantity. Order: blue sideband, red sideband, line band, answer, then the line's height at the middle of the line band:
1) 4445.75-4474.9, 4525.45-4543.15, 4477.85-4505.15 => -2.7 AA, 18.5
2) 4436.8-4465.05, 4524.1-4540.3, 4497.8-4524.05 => -3.3 AA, 18.7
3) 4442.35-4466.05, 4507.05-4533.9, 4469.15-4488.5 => -1.1 AA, 18.5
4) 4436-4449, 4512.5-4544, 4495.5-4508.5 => -1.1 AA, 19.4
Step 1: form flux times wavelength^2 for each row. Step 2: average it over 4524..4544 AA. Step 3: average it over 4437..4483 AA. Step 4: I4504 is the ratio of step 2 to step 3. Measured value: 1.1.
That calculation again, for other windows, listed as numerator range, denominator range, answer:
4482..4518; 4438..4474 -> 1.17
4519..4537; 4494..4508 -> 0.92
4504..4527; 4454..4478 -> 1.18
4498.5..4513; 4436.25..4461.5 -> 1.23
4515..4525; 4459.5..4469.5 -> 1.17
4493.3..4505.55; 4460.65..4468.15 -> 1.15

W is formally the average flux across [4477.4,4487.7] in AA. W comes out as 19.7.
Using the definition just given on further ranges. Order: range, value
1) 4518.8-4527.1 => 20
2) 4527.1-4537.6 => 18.4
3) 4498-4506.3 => 21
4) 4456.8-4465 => 17.1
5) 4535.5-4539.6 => 20.6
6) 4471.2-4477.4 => 19.5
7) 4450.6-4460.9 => 16.5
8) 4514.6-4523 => 20.9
